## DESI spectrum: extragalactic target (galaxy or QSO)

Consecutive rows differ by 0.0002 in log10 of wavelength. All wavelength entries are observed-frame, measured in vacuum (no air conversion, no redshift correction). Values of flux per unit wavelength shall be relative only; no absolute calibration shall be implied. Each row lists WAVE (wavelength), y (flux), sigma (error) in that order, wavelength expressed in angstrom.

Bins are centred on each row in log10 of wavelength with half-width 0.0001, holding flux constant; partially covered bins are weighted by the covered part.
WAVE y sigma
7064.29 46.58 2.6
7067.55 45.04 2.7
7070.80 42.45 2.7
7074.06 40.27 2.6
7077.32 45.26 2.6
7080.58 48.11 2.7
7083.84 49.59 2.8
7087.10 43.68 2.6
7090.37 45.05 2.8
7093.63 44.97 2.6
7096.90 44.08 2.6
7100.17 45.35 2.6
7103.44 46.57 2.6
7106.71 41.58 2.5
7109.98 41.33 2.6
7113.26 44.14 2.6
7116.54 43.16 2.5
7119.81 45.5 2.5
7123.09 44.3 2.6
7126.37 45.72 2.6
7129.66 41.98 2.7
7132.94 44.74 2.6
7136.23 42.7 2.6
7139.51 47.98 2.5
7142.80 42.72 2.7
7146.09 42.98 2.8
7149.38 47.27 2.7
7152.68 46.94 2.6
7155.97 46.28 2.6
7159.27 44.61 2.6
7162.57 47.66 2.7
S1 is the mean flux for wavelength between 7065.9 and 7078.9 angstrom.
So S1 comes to 43.2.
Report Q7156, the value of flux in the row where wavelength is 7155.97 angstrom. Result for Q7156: 46.28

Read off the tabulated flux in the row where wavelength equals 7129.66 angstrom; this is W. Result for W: 41.98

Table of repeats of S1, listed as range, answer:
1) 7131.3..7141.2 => 45.1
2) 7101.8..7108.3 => 44.1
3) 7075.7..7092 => 46.3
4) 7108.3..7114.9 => 42.7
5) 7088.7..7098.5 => 44.7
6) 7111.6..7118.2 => 43.6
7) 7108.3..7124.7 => 43.7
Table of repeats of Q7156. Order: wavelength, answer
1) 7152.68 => 46.94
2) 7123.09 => 44.3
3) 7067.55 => 45.04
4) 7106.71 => 41.58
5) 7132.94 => 44.74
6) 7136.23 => 42.7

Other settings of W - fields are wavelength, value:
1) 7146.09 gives 42.98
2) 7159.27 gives 44.61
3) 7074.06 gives 40.27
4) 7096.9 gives 44.08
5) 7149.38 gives 47.27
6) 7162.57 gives 47.66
